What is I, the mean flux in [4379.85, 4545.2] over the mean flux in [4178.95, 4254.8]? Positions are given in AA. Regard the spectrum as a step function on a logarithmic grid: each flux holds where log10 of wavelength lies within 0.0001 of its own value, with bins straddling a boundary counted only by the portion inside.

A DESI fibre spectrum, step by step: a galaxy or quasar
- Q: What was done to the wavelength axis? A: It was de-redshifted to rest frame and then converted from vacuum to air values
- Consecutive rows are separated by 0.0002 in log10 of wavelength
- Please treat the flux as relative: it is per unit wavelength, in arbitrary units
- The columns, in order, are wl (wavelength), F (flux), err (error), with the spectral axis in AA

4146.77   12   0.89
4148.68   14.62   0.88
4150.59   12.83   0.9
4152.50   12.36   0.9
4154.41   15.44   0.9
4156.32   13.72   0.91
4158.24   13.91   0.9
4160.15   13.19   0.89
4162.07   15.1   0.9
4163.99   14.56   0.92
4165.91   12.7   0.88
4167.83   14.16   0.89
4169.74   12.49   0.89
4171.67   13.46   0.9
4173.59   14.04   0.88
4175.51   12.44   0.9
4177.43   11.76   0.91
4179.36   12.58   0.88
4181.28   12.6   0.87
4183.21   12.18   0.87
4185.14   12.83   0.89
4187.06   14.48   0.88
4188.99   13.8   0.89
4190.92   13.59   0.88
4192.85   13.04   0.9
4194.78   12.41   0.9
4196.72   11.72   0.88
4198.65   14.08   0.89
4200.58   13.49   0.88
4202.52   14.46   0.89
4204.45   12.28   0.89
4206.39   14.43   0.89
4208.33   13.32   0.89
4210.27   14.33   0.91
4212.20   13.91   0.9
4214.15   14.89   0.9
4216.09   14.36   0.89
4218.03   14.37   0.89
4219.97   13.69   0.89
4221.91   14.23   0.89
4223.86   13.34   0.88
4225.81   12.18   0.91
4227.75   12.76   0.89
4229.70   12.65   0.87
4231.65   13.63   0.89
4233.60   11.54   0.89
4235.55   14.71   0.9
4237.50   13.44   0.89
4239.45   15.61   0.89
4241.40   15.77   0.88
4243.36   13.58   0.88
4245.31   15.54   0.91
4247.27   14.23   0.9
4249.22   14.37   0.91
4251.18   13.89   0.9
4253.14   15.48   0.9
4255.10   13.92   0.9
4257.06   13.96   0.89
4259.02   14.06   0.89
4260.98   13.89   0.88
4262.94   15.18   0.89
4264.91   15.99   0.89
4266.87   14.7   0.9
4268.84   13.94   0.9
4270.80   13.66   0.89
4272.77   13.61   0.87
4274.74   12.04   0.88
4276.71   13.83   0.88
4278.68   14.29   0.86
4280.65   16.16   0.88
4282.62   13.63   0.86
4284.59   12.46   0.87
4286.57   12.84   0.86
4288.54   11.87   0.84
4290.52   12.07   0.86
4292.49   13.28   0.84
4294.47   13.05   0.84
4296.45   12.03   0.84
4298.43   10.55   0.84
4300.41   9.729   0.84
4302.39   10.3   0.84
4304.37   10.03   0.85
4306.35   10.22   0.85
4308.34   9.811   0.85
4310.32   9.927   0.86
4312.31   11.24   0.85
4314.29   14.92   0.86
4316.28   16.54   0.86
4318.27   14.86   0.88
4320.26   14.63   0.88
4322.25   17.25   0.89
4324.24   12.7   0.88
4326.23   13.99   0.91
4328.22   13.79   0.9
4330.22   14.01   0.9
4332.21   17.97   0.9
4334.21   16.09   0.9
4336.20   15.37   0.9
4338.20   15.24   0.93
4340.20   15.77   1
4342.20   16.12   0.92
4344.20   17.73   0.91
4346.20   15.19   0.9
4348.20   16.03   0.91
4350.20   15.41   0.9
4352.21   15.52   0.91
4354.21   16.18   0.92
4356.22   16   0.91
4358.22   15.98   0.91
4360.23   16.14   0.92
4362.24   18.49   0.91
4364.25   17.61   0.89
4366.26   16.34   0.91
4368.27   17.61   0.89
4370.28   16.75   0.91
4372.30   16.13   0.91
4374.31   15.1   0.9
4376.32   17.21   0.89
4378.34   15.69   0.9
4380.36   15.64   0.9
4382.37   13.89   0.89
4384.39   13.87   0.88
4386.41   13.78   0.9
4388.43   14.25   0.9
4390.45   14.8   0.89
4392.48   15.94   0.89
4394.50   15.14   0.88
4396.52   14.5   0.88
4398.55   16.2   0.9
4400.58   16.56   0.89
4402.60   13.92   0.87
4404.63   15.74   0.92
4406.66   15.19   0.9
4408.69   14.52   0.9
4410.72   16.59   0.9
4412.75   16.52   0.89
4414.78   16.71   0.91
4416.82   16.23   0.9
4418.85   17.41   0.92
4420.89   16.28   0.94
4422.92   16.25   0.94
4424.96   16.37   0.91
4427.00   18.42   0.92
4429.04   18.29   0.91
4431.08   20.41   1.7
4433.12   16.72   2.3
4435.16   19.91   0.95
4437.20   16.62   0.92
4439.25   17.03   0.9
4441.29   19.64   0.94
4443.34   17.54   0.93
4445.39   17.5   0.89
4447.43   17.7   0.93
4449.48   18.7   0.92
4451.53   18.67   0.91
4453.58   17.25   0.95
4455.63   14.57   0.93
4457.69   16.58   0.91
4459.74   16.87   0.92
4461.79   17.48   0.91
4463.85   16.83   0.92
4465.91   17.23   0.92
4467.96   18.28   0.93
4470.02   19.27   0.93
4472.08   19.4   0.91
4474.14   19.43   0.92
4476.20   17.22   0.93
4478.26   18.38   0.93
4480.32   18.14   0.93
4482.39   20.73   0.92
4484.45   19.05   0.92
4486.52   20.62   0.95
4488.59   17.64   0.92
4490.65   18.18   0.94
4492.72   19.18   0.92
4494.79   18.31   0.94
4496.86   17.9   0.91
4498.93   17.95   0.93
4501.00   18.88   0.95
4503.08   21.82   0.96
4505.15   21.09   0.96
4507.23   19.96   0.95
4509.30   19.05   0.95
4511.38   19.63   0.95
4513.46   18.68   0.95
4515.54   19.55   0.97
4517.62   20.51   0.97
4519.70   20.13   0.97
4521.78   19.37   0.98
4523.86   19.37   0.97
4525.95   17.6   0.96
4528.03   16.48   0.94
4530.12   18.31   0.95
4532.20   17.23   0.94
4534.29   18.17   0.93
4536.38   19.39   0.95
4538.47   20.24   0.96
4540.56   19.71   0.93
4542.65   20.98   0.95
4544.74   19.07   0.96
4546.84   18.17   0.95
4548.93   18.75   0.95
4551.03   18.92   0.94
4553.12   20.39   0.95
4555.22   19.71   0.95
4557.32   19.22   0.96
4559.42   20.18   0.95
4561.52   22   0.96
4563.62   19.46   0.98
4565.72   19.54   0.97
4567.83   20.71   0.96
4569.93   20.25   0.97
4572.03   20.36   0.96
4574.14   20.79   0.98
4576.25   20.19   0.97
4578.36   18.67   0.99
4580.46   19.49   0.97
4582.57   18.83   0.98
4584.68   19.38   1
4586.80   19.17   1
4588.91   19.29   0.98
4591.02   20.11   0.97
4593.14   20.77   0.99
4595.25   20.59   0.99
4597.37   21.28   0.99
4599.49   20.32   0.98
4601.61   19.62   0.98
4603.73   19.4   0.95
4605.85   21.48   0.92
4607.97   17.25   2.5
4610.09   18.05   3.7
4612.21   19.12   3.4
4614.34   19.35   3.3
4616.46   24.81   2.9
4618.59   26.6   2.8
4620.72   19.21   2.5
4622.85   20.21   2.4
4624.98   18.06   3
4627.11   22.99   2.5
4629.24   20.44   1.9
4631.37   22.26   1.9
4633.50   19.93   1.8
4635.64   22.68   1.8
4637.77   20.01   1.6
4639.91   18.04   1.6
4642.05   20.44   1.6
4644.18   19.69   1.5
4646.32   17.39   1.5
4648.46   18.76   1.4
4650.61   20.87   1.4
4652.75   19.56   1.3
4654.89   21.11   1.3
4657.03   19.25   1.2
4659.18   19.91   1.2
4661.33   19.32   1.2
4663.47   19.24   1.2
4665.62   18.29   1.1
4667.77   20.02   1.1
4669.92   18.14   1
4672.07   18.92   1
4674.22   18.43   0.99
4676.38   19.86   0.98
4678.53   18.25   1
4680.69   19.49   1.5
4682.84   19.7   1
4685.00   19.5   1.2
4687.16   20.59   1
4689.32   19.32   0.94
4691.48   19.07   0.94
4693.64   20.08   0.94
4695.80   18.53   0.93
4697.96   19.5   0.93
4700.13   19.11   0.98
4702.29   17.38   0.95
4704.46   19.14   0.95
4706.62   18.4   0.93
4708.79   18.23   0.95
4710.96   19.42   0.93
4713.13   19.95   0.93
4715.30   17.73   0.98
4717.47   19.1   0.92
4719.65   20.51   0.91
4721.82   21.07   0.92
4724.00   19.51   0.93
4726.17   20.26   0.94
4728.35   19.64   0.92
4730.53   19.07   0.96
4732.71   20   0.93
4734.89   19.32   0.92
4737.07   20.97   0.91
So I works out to 1.3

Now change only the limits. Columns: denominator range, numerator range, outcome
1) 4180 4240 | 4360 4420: 1.17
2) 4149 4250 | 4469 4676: 1.44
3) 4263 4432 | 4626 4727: 1.31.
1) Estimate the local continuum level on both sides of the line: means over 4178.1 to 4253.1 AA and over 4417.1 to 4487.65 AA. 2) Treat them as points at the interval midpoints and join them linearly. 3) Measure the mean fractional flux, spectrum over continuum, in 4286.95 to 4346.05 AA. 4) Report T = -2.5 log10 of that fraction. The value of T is 0.15 mag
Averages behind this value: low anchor 13.7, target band 13.5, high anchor 17.9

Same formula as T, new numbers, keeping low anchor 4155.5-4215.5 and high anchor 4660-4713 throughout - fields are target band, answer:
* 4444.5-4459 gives -0.05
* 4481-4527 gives -0.14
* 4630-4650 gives -0.08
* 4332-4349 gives -0.06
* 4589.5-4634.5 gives -0.13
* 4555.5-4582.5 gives -0.13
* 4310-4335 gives 0.03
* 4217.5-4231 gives 0.05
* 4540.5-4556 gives -0.11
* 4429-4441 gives -0.13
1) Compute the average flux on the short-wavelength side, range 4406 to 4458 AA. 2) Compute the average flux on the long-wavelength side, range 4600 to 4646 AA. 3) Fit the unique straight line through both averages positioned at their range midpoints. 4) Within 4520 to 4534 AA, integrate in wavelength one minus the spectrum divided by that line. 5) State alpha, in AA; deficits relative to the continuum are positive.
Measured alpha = 0.48 AA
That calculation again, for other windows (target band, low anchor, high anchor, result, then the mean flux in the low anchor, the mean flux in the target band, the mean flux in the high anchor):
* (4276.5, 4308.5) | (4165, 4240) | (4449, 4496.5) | 6.01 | 13.4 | 12.1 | 18.2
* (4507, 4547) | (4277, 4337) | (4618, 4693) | -3.93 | 13.2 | 19.1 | 19.8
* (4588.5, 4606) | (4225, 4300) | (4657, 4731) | -2.23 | 13.7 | 20.3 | 19.3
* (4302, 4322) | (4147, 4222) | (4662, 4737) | 3.29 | 13.5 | 12.5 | 19.3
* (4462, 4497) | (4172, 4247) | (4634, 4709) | -3.39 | 13.5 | 18.6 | 19.3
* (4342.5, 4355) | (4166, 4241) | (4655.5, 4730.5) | -0.71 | 13.4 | 16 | 19.3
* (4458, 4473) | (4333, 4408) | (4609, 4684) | -0.55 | 15.8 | 17.8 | 19.9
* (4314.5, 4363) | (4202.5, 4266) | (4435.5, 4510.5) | 0.81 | 14.1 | 15.7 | 18.4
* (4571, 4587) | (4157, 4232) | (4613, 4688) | -0.54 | 13.4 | 19.6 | 20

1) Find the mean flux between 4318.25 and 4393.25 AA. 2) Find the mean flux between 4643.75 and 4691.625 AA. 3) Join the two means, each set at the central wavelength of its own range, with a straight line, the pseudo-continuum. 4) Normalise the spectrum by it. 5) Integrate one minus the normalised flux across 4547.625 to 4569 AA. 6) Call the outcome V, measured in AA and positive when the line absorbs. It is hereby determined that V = -2.2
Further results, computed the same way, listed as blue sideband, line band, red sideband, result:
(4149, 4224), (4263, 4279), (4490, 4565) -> 0.9 AA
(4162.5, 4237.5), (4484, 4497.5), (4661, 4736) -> -1.5 AA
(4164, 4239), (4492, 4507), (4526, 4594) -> -0.7 AA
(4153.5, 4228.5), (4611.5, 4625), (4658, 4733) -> -2.2 AA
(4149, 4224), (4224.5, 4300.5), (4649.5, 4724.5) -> 4.0 AA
